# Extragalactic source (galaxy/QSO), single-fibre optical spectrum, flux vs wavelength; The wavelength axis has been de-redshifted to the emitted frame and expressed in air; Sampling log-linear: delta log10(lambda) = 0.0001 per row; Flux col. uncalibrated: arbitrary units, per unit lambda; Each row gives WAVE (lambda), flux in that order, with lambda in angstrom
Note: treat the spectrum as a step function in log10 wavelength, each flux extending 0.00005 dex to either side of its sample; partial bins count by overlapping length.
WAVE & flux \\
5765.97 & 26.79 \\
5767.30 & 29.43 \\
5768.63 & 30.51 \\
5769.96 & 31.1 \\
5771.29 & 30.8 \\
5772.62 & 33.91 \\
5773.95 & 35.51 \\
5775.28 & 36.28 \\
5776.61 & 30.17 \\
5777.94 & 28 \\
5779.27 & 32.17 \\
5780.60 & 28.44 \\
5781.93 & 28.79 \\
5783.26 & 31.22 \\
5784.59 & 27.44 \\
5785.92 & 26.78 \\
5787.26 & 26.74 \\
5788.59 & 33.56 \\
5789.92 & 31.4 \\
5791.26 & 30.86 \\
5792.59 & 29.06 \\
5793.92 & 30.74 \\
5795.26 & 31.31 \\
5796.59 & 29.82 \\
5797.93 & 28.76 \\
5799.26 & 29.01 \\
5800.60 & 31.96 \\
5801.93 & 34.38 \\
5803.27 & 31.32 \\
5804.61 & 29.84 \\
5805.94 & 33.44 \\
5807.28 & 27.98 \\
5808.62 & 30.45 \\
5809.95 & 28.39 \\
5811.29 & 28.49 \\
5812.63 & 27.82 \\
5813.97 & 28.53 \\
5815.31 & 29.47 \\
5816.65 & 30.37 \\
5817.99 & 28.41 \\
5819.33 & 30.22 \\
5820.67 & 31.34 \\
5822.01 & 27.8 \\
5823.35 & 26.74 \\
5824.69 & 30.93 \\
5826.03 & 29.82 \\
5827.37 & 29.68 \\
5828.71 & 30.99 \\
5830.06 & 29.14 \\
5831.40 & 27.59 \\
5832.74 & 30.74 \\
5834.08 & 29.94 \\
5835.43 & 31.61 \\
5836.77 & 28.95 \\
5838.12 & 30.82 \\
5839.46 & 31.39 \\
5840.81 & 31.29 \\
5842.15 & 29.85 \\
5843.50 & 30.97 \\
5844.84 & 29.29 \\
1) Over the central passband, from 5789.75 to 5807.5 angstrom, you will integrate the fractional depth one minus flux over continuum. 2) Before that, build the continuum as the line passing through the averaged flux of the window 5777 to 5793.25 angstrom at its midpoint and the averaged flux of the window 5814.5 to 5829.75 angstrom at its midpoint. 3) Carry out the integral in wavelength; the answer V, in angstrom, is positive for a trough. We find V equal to -0.71 angstrom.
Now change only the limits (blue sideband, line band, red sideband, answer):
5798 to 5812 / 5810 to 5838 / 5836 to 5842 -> 1.0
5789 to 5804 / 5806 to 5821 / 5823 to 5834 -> 0.4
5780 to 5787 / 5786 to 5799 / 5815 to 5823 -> -0.6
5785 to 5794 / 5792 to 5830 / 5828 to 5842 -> 0.1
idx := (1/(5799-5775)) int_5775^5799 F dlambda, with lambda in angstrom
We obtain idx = 30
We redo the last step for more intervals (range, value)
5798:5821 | 30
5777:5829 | 29.8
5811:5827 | 29.2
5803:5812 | 29.9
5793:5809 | 30.7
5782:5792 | 29.7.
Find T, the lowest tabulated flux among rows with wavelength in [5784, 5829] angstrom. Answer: 26.74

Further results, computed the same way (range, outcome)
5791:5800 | 28.76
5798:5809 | 27.98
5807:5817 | 27.82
